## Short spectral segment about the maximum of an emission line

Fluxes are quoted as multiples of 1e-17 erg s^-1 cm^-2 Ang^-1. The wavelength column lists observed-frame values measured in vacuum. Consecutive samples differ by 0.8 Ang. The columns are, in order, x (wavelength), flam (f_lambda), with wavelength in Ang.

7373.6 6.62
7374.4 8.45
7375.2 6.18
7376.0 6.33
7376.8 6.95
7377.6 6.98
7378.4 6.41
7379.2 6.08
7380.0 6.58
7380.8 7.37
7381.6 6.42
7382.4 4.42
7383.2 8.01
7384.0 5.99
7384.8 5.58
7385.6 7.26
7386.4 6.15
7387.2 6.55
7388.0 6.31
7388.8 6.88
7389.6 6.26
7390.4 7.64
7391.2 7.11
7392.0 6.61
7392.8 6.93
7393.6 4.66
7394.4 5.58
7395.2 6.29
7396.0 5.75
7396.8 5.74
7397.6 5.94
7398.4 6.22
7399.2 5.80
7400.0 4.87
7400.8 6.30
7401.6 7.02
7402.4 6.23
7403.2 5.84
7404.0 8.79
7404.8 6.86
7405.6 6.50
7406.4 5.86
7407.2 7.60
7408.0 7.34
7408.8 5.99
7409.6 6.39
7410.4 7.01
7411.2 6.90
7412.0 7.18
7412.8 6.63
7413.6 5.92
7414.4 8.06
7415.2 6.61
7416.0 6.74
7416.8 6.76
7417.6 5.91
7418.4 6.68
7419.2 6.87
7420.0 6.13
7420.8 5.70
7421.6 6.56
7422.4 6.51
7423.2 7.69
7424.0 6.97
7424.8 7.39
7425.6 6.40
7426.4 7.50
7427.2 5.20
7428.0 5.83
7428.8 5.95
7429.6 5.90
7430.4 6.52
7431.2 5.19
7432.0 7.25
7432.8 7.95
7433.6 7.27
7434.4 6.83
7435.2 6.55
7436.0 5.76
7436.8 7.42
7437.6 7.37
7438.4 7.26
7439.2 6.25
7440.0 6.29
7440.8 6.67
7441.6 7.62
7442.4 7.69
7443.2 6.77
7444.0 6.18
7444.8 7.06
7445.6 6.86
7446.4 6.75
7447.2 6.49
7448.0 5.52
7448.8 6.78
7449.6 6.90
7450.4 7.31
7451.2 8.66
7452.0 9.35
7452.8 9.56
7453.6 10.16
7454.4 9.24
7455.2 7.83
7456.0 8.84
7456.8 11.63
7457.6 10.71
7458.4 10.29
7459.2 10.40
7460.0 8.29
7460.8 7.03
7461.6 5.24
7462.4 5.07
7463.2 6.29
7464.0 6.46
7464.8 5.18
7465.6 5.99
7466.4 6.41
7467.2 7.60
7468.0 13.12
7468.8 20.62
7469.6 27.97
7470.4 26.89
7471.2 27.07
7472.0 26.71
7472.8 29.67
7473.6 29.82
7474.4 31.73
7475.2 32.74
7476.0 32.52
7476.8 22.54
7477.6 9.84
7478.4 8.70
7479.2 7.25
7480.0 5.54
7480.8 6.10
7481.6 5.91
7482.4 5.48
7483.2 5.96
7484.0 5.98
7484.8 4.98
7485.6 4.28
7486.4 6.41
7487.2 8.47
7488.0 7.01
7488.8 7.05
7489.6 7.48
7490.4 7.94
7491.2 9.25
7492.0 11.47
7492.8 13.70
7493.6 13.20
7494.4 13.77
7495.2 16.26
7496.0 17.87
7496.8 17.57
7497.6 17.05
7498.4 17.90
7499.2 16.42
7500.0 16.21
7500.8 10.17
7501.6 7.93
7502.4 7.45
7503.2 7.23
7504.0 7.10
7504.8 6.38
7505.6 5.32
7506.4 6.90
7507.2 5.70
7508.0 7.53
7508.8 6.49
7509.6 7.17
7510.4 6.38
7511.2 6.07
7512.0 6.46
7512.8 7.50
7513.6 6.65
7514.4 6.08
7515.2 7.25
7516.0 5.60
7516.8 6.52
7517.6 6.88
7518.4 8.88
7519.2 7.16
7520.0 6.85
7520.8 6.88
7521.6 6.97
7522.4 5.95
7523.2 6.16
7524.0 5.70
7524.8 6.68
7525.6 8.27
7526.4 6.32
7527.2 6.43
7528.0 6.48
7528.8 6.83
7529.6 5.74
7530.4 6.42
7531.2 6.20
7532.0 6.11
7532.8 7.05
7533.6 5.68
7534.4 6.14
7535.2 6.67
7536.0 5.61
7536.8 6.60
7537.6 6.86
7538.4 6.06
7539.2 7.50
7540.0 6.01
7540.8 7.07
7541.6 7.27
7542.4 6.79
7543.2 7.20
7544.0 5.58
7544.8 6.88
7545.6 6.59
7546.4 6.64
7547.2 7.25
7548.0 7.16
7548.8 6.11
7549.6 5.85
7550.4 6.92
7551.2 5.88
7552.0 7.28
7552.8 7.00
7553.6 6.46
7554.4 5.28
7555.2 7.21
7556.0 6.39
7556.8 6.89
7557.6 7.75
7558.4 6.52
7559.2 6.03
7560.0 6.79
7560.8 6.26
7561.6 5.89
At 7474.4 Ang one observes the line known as H-alpha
